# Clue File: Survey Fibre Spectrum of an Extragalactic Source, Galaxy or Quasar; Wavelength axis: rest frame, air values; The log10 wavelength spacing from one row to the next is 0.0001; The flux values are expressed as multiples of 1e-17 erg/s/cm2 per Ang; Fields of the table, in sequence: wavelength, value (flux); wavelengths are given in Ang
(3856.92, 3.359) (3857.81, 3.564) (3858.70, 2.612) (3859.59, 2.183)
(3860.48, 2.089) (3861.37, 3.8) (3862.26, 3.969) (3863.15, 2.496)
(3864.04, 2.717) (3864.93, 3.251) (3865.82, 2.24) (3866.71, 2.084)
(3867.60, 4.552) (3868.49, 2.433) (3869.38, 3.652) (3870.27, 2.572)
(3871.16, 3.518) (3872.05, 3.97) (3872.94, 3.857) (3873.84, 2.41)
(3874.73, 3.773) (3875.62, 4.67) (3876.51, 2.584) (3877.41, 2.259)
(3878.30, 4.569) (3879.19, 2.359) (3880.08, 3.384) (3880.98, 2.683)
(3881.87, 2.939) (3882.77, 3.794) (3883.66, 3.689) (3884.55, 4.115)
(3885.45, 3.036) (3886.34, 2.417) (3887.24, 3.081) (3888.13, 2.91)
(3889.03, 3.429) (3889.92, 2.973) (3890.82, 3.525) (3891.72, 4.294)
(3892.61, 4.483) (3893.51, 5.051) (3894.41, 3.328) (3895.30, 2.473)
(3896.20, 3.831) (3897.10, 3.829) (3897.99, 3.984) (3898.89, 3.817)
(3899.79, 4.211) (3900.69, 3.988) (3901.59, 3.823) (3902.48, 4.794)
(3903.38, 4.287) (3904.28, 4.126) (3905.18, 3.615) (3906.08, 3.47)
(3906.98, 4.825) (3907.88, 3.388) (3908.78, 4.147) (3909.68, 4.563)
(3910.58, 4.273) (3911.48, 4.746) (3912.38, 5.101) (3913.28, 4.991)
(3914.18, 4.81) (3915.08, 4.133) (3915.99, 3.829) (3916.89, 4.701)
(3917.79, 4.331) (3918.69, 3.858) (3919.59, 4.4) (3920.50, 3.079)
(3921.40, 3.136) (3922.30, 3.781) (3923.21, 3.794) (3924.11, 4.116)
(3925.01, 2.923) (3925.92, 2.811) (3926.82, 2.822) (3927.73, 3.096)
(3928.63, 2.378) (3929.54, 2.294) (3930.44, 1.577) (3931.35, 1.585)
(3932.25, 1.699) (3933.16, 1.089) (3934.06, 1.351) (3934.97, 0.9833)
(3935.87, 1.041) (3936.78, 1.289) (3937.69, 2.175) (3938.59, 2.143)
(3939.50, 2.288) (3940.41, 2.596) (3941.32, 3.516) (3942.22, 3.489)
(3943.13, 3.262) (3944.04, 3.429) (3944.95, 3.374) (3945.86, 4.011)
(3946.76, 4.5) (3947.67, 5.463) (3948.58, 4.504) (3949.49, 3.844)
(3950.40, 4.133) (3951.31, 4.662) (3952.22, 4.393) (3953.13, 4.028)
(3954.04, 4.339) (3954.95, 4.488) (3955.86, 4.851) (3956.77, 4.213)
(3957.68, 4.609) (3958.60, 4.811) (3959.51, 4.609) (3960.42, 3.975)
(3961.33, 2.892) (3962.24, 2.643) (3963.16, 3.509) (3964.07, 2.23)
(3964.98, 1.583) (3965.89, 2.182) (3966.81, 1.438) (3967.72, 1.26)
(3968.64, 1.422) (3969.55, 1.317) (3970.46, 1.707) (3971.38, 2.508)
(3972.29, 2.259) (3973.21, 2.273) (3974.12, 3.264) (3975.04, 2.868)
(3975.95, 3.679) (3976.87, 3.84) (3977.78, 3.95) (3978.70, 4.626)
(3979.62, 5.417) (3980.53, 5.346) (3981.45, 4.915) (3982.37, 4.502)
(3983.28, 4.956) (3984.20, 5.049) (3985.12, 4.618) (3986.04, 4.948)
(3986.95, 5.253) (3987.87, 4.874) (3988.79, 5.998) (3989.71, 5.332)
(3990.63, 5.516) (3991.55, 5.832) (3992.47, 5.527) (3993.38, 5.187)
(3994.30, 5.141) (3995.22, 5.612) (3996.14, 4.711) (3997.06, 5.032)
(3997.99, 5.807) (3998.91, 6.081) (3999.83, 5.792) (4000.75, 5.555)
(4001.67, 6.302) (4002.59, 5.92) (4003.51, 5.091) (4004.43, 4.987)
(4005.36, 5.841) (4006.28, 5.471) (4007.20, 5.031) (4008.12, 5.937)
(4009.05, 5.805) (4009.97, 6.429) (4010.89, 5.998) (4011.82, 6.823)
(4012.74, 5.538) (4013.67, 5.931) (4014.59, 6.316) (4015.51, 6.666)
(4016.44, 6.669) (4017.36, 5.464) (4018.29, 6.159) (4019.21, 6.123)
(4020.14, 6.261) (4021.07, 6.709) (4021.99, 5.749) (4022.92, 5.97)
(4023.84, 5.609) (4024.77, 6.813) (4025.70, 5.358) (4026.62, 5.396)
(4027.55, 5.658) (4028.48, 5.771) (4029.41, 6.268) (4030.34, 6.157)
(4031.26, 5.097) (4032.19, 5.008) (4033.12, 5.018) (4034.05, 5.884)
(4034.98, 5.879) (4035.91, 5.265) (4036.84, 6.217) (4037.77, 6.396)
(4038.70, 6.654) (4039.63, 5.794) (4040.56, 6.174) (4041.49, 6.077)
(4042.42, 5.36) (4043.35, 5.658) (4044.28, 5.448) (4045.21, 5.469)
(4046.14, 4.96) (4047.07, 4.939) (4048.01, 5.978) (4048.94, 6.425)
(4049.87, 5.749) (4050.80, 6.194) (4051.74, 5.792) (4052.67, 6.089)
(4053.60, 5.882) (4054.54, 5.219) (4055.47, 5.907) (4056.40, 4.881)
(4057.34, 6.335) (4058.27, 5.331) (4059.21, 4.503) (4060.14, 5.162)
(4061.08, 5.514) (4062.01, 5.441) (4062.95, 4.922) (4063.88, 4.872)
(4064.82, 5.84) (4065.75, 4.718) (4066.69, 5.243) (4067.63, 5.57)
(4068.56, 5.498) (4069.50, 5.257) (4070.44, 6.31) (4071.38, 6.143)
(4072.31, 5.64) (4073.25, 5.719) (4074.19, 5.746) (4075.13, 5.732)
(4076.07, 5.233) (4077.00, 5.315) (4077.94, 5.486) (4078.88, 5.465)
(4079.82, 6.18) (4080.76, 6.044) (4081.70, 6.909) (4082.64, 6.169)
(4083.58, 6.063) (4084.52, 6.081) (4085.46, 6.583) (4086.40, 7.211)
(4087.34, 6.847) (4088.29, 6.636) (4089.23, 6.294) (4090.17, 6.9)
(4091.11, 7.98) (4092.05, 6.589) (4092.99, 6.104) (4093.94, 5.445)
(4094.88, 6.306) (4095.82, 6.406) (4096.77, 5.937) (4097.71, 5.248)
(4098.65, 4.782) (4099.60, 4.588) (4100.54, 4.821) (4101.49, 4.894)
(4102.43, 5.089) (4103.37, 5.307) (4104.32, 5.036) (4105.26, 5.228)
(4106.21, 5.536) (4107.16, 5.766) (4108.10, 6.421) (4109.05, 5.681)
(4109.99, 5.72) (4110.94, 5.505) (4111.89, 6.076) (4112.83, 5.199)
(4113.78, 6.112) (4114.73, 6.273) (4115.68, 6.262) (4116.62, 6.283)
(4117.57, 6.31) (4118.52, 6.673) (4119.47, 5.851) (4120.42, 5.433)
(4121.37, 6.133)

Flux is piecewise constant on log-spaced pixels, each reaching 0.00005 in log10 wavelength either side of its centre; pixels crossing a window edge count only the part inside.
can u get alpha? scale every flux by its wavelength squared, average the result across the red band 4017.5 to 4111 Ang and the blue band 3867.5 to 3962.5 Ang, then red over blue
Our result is 1.76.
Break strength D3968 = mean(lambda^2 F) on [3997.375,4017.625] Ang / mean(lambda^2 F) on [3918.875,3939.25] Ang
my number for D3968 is 2.50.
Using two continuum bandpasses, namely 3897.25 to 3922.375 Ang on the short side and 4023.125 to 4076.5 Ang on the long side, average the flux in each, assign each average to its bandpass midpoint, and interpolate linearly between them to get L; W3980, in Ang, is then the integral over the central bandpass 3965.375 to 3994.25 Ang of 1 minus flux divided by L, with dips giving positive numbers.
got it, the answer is 5.7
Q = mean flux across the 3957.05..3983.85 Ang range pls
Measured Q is 3.28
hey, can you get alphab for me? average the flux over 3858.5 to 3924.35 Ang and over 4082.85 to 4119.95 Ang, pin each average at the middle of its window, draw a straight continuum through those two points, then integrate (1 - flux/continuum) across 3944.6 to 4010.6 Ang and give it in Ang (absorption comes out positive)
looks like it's 3.3 Ang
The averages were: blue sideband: 3.63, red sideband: 5.95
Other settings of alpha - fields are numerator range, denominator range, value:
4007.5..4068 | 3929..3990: 1.76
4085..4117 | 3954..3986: 1.80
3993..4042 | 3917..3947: 2.17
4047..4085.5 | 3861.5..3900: 1.84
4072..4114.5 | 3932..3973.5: 2.09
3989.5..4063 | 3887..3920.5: 1.51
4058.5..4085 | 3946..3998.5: 1.44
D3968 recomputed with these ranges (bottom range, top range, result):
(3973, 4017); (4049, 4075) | 1.09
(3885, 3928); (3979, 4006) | 1.45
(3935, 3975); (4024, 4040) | 1.91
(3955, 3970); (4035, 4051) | 2.01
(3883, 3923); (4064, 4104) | 1.63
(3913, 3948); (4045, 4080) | 1.93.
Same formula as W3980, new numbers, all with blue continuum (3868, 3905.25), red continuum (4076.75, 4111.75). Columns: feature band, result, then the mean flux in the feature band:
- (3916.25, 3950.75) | 8.9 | 3.02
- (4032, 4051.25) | -1.6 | 5.75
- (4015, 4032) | -2.9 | 5.98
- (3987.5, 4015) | -4.5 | 5.65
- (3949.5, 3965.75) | 1.8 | 3.85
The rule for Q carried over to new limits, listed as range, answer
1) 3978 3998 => 5.16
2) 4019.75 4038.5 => 5.83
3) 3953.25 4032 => 4.82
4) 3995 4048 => 5.79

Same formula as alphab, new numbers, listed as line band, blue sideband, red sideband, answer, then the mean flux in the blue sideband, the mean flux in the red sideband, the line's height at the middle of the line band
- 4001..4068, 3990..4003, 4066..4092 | 0.7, 5.57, 6.08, 5.8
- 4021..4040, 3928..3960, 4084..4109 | -4.3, 3.23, 5.92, 4.76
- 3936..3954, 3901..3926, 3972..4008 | 3.8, 4.08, 4.96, 4.44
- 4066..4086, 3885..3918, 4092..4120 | -1.4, 3.96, 5.7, 5.45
